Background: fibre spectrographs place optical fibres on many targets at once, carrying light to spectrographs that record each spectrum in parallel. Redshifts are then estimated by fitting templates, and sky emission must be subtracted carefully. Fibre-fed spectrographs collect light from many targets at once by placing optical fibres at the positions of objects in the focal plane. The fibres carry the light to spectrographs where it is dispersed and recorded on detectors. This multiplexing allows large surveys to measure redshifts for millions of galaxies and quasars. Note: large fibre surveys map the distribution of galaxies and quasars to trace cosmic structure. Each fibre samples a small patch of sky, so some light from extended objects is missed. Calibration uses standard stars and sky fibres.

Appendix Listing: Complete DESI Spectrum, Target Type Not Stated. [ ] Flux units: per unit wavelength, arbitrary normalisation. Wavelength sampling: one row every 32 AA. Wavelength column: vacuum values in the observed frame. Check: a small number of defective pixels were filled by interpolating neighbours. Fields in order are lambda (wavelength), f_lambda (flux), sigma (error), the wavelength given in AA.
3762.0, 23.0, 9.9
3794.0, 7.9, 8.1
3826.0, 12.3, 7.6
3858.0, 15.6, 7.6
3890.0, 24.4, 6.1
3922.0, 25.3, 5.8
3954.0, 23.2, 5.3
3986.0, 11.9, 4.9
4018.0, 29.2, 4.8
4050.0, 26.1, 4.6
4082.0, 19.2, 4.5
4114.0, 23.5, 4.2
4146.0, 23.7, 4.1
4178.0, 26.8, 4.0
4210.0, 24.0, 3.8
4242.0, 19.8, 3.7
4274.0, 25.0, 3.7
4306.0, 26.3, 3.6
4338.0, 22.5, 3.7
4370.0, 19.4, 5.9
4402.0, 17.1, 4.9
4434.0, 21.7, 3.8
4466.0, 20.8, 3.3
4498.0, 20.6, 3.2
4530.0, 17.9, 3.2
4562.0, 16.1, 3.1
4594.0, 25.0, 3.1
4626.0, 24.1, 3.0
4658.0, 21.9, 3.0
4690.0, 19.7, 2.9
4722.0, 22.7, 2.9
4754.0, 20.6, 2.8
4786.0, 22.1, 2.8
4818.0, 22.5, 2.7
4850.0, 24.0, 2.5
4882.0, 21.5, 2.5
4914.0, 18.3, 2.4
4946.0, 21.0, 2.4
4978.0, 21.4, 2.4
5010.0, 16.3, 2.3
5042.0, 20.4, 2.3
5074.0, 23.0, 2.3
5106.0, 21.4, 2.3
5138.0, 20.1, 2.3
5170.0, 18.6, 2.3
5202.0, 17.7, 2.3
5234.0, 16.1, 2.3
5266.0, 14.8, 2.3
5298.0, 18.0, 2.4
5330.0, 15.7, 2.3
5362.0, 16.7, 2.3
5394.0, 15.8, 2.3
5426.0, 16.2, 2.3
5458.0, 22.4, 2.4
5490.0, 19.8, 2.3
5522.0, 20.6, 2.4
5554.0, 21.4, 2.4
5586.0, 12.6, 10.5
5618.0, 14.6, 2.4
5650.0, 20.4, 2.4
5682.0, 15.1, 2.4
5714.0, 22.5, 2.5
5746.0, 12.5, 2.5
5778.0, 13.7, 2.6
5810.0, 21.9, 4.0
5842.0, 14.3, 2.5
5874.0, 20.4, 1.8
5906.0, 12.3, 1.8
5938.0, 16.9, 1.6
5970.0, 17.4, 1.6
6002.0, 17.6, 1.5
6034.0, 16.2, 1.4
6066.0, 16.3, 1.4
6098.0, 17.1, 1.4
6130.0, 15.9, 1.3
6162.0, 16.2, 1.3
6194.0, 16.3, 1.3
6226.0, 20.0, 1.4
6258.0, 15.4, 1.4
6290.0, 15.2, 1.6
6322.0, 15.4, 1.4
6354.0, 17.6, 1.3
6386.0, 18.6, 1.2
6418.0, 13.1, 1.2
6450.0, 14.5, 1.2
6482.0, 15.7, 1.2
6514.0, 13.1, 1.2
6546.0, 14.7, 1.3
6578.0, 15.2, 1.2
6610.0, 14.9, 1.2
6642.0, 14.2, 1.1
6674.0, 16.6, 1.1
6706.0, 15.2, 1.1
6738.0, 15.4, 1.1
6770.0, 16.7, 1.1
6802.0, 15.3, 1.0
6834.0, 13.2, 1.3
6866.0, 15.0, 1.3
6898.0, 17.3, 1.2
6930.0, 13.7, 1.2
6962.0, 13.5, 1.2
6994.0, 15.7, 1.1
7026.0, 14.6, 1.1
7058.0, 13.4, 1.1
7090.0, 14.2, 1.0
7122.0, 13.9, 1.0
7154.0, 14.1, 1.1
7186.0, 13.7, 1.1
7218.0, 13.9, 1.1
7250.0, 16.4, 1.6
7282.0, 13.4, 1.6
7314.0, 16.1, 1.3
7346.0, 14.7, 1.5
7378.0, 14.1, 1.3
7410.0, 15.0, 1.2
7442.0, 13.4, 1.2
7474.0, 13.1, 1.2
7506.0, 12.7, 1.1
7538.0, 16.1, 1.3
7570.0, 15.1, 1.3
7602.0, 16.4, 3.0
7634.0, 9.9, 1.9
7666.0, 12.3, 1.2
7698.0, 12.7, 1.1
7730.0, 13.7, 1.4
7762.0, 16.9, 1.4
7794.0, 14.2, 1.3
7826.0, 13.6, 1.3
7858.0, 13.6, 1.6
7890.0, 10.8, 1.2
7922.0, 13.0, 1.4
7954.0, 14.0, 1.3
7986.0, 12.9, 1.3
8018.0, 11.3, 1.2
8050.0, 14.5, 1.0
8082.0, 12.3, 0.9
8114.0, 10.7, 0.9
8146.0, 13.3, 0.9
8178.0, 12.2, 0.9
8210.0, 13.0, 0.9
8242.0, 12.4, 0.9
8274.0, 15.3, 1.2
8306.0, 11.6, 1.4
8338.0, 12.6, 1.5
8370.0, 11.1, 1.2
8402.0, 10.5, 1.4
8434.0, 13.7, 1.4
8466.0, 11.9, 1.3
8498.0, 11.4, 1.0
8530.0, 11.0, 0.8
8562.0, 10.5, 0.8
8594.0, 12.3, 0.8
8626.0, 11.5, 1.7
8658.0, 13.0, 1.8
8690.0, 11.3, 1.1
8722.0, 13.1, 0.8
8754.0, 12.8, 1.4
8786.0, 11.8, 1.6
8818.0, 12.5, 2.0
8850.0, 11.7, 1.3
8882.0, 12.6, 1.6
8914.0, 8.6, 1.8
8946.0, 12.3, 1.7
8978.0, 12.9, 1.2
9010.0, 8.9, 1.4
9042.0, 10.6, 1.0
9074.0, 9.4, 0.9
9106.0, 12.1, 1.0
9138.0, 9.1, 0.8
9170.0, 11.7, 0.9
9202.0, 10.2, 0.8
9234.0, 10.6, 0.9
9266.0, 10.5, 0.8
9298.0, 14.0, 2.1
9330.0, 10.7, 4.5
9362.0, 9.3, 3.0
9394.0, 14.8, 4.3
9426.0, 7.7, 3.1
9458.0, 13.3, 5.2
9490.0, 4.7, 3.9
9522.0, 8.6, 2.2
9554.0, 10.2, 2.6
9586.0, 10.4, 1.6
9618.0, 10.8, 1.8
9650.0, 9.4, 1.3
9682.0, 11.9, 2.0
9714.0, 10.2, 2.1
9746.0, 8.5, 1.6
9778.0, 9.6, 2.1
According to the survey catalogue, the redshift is 0.03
